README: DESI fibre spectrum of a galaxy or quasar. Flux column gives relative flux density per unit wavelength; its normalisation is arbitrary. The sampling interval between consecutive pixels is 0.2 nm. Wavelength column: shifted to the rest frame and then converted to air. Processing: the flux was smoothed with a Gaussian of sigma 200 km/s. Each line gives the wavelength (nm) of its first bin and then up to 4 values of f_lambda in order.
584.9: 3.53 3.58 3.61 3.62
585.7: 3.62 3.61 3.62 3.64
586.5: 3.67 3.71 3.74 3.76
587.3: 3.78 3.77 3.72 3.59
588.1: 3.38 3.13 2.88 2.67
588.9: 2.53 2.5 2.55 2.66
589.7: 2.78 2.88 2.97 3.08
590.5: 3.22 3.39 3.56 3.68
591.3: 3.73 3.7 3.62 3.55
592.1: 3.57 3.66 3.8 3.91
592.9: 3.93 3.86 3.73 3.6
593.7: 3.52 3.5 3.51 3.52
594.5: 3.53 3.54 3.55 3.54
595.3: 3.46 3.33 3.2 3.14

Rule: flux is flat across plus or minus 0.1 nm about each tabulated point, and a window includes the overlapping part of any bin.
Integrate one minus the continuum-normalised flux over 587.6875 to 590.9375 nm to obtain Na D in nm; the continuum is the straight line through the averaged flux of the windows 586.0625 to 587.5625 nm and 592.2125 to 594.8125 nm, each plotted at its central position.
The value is 0.61 nm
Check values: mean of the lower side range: 3.71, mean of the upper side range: 3.66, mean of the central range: 3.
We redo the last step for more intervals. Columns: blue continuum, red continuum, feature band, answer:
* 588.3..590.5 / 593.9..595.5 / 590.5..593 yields -0.44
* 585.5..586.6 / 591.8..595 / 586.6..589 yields 0.16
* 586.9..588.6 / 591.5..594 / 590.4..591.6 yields 0.03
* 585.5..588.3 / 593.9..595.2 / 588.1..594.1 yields 0.43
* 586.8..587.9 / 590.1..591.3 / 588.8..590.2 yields 0.32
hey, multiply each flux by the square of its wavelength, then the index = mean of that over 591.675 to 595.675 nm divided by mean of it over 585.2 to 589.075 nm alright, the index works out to 1.07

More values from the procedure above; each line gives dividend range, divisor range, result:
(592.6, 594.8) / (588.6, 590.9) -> 1.29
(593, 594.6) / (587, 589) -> 1.10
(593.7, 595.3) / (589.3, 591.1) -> 1.16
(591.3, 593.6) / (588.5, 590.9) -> 1.31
